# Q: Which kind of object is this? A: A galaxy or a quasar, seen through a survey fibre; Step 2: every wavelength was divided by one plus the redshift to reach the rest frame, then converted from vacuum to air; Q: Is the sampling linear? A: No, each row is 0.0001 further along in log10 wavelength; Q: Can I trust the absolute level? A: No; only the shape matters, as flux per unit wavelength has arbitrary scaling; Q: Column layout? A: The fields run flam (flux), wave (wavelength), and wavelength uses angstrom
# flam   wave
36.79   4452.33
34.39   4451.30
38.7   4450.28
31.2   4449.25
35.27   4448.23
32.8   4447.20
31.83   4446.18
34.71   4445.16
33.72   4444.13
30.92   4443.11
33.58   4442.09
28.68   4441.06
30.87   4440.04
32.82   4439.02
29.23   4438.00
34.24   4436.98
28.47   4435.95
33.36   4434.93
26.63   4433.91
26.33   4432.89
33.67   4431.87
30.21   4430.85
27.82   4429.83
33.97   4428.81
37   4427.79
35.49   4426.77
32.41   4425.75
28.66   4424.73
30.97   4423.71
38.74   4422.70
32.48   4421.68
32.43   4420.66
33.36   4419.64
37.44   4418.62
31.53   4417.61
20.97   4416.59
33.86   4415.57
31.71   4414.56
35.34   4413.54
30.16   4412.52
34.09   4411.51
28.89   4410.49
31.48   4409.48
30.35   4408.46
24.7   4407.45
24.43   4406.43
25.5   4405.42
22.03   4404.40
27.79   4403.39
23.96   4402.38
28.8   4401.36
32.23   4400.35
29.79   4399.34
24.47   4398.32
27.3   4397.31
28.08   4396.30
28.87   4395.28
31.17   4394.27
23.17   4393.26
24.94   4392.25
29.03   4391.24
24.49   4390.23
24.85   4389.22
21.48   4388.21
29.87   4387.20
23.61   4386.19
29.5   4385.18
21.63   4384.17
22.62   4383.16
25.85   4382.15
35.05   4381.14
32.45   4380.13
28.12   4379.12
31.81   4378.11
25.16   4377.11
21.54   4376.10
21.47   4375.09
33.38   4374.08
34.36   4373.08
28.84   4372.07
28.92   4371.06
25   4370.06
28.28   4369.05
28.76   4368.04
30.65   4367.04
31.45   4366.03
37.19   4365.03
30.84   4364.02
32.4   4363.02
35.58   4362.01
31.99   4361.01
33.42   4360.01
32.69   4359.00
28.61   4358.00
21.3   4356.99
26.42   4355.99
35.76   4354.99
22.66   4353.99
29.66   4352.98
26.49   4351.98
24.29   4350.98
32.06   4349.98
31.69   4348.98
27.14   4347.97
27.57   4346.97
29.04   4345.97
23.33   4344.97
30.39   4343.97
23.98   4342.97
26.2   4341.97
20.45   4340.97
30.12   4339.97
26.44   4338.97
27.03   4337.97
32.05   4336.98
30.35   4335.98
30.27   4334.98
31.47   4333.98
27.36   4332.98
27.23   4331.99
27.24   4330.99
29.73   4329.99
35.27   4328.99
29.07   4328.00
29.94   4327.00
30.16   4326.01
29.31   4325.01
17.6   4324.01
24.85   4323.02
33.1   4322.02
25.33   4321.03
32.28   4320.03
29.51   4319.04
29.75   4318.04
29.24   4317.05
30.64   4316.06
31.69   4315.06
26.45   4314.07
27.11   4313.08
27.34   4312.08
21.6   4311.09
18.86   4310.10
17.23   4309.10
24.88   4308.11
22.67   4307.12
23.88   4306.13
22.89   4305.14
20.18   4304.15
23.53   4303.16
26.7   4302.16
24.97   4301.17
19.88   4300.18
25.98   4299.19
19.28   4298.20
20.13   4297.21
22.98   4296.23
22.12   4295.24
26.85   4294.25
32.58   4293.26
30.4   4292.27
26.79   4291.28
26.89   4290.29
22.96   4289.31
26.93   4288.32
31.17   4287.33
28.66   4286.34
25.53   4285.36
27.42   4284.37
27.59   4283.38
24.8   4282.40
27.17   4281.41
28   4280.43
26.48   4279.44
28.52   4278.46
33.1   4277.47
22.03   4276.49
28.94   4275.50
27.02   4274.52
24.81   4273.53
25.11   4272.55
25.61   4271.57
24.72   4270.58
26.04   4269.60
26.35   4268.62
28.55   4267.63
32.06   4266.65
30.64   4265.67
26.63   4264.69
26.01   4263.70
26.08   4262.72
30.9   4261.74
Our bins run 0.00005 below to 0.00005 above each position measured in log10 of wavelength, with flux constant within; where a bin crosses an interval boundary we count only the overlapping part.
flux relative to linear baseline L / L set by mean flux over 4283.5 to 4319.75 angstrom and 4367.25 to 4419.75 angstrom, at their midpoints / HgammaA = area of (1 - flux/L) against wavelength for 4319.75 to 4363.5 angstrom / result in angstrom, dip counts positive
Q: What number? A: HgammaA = -3.2 angstrom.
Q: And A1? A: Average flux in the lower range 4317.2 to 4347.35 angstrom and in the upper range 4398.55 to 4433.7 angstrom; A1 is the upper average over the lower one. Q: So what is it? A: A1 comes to 1.08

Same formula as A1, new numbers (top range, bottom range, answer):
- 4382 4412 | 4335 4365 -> 0.93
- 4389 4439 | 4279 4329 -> 1.14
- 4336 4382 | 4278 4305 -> 1.13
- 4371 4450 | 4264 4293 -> 1.09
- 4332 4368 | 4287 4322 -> 1.14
